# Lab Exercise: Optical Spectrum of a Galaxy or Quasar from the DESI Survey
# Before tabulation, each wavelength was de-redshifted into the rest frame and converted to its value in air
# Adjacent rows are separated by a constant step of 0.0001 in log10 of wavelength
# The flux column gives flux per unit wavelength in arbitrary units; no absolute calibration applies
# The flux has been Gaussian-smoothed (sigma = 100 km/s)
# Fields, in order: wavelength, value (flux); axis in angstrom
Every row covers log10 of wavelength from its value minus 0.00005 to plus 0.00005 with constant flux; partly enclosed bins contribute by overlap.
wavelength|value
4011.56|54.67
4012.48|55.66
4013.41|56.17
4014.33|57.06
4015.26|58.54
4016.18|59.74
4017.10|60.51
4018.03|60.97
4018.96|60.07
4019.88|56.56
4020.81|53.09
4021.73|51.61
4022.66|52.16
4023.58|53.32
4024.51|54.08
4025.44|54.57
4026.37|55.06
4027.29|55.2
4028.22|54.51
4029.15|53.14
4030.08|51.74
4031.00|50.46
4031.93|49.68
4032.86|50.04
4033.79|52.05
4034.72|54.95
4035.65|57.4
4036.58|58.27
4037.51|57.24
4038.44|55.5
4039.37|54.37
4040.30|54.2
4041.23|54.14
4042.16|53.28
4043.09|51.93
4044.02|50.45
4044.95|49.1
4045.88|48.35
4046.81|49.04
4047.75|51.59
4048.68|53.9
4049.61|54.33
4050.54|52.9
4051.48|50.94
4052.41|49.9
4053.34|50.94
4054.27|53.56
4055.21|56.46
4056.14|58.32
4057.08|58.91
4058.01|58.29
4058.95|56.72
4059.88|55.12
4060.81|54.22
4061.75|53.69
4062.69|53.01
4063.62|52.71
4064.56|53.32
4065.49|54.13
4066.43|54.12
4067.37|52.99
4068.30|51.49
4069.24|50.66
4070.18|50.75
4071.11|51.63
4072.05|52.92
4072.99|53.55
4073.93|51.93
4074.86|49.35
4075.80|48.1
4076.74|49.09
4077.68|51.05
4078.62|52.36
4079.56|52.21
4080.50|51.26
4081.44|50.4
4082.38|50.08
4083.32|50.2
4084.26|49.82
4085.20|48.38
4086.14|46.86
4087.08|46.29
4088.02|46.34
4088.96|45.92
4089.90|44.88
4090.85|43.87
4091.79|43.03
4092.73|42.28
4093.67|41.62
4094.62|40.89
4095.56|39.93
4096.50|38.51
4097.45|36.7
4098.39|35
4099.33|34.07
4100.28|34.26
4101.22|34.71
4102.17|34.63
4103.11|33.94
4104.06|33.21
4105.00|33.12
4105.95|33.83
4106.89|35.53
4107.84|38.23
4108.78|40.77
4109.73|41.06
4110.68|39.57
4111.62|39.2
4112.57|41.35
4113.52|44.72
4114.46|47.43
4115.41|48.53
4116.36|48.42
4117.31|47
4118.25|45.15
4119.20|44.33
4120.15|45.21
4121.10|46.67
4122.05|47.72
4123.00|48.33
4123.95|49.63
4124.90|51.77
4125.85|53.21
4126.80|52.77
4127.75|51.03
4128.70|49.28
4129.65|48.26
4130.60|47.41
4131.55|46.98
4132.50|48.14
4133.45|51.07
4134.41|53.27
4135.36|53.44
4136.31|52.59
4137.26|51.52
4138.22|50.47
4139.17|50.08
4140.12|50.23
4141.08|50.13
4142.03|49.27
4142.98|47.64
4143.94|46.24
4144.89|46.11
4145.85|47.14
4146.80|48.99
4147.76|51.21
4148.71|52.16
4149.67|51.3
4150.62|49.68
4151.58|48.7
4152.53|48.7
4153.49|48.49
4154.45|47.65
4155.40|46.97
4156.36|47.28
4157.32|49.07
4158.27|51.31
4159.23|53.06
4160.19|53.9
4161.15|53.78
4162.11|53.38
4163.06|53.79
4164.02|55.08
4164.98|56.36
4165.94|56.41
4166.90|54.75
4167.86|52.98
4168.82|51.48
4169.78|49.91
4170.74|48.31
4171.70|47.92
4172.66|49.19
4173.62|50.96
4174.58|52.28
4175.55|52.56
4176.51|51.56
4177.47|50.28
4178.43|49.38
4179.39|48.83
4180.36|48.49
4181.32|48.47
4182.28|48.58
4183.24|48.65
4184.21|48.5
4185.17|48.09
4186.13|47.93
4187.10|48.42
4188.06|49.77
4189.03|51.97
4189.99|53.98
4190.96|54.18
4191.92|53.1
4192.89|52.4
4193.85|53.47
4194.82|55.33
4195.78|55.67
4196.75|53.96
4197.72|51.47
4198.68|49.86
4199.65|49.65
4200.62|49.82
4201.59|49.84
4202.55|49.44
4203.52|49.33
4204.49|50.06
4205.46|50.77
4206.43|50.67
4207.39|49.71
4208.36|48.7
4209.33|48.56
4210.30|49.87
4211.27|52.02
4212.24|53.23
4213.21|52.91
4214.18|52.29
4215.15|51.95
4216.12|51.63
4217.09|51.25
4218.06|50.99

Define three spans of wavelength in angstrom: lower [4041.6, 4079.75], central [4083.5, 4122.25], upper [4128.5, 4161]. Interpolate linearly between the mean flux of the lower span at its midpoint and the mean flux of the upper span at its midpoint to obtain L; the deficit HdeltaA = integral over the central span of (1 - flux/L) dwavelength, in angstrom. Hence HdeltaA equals 7.3 angstrom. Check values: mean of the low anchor 52.6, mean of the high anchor 49.7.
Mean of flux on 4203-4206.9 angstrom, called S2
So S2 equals 50.1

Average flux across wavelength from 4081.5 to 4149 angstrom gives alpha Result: 45.1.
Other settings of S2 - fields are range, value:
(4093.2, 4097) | 40.1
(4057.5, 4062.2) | 55.7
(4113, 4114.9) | 46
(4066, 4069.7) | 52.3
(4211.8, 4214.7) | 52.8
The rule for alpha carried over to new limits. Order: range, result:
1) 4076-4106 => 42.9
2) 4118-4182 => 50.2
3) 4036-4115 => 47.9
